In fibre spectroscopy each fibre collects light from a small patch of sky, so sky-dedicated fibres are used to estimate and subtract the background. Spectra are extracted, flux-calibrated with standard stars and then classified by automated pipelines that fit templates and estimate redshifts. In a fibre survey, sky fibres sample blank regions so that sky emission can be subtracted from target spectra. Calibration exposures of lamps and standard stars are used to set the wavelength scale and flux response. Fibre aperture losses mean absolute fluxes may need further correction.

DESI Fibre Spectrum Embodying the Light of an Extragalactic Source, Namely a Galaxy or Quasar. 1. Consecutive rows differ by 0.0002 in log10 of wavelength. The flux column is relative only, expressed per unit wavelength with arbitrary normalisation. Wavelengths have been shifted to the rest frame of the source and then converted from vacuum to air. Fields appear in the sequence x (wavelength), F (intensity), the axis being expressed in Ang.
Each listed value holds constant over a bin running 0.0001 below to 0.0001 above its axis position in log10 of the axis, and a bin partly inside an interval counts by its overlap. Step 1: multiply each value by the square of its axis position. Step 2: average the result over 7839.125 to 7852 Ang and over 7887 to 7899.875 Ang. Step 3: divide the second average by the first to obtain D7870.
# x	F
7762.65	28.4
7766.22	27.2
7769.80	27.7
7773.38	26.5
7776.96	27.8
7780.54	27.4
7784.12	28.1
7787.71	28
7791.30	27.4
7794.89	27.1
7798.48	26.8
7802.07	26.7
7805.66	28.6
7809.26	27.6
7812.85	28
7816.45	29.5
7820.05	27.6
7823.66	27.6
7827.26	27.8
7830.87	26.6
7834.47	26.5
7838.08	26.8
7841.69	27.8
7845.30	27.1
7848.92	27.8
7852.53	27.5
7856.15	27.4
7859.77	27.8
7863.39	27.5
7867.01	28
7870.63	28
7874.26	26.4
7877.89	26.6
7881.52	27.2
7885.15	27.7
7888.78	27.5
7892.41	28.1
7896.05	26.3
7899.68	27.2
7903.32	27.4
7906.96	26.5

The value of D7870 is 1.00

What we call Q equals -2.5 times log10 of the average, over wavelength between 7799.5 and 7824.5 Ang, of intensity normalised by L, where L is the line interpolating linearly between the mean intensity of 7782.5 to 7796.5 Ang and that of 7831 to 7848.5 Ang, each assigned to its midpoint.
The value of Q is -0.02 mag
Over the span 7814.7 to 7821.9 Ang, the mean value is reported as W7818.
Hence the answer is 28.5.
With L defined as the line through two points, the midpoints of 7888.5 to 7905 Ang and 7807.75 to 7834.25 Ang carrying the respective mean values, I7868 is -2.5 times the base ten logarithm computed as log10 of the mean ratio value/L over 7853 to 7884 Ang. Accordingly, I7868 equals 0.00 mag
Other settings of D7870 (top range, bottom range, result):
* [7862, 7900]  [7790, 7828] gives 1.00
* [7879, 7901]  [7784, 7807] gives 1.02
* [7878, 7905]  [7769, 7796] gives 1.02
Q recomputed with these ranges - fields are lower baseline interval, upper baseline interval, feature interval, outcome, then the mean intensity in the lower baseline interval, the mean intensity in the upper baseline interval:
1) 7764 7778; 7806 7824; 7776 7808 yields 0.006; 27.3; 28.1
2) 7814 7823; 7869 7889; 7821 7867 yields 0.019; 28.4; 27.2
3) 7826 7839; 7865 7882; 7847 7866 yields -0.020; 26.9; 27.2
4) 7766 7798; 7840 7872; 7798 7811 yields 0.001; 27.4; 27.7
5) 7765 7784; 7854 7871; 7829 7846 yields 0.026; 27.4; 27.7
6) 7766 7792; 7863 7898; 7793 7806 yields 0.013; 27.5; 27.3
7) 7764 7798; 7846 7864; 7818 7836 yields 0.010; 27.5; 27.6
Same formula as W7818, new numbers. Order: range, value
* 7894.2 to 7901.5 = 26.8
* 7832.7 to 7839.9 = 26.7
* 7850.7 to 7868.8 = 27.6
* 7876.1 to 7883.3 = 26.9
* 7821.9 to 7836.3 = 27.1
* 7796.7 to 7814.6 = 27.6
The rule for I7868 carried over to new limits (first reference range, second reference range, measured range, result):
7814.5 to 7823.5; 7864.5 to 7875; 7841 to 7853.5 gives 0.02 mag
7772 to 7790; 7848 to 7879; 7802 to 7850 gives 0.00 mag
